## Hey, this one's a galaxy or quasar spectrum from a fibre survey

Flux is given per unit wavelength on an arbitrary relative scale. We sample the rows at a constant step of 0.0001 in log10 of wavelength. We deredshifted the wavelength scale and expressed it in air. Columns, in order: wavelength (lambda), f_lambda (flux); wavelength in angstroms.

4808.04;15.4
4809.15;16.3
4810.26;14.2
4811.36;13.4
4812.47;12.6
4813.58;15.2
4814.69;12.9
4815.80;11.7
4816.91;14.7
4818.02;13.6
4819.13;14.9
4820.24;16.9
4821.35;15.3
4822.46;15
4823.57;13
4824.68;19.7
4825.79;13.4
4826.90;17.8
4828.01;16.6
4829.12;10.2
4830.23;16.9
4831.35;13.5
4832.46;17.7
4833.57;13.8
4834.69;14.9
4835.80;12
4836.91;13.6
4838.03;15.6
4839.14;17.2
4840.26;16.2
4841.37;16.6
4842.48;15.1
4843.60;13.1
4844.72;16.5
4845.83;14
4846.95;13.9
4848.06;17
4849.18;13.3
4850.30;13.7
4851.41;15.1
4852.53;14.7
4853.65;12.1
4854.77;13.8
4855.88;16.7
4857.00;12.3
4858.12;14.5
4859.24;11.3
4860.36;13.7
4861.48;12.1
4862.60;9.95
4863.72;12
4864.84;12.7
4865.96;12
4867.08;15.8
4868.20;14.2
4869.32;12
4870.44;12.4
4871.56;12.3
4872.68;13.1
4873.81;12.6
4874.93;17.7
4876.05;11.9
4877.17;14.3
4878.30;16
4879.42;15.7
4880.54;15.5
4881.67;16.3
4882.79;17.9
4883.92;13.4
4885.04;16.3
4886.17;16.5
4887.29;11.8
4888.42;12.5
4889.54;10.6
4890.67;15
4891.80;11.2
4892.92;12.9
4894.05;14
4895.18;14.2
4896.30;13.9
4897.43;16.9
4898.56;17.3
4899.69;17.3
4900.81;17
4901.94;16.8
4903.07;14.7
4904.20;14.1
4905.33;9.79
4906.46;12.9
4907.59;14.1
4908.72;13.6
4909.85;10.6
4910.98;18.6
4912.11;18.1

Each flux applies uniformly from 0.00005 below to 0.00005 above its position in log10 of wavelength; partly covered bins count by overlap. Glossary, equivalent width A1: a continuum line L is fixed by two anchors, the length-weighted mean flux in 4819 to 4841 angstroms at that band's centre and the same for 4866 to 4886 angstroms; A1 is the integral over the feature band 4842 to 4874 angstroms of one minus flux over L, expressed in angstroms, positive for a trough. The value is 2.8 angstroms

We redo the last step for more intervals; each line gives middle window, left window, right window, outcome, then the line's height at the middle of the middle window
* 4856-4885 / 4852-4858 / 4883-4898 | 0.3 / 13.9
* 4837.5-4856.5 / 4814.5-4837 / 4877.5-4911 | -0.4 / 14.7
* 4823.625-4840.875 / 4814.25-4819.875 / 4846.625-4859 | -1.6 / 13.9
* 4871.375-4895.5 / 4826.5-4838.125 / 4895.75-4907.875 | 1.2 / 14.9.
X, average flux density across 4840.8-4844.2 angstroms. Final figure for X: 15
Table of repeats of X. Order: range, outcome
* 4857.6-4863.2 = 12.3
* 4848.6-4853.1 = 14.2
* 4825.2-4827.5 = 15.7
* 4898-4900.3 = 17.3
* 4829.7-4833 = 16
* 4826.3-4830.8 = 15.3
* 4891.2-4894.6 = 12.7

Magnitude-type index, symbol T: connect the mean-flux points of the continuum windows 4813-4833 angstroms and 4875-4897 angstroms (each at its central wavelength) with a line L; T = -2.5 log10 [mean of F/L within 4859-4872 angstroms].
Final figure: 0.155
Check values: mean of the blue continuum 14.9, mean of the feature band 12.6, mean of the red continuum 14.3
